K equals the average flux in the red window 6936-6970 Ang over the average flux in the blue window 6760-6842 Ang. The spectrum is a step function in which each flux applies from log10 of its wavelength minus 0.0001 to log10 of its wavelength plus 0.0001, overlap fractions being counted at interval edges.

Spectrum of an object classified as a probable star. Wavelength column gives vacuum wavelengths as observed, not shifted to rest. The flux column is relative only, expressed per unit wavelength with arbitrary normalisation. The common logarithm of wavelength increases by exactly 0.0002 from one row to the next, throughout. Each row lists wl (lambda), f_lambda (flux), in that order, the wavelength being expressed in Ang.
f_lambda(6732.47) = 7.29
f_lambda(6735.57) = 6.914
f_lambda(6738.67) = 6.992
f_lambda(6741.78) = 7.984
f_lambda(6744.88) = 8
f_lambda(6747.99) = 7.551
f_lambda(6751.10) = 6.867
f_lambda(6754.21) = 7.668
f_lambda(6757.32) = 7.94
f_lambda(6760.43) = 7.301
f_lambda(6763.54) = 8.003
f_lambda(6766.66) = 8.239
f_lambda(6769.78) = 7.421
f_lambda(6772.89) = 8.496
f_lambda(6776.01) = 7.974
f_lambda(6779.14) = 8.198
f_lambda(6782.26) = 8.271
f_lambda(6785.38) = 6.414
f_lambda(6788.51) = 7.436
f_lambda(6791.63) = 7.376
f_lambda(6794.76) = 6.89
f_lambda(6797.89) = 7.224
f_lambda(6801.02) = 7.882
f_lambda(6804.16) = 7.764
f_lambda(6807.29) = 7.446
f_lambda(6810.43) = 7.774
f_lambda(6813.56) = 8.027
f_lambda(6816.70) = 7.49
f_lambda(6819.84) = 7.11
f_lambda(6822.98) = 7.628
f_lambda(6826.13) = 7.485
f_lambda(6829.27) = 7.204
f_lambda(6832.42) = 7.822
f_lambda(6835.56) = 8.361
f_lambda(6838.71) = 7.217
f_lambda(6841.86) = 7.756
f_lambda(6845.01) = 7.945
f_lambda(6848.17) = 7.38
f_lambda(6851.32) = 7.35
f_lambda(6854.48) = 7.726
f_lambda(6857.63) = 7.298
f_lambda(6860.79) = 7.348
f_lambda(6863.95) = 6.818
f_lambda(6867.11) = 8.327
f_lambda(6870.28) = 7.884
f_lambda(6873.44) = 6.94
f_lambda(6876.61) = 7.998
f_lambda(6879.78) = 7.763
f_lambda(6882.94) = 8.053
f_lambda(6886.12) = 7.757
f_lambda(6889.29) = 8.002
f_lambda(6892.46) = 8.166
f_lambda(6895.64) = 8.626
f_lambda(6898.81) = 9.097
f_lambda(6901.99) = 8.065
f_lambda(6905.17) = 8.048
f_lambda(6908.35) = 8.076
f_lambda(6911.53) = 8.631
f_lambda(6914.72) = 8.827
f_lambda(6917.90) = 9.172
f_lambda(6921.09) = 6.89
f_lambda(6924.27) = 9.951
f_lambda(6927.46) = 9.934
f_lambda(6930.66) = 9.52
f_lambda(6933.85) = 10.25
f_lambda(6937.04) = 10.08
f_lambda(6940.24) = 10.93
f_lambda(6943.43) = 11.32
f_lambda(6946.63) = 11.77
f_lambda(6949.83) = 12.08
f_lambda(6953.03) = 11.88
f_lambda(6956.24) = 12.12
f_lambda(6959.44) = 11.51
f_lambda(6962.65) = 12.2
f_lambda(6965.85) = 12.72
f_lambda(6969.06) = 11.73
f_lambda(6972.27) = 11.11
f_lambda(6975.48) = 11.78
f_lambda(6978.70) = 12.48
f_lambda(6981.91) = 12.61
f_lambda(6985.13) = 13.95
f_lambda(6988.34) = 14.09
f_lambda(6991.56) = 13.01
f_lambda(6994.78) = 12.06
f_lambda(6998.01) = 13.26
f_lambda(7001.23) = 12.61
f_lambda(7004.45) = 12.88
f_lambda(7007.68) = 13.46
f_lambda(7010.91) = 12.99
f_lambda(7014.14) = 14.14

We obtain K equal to 1.53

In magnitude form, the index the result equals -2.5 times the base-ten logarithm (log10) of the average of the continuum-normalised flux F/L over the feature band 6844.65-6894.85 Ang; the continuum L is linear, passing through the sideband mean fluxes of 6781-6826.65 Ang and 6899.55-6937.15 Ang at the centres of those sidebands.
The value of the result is 0.08 mag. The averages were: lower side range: 7.48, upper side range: 8.91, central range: 7.68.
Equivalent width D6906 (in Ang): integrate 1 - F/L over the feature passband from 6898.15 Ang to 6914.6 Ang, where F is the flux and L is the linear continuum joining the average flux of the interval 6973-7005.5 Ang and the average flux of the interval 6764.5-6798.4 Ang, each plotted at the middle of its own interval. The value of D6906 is 3.63 Ang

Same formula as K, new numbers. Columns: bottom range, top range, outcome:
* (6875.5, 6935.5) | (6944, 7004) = 1.44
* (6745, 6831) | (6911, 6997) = 1.48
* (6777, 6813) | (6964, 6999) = 1.67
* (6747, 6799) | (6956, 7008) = 1.65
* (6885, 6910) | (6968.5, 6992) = 1.53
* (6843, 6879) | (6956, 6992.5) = 1.65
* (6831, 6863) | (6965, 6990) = 1.65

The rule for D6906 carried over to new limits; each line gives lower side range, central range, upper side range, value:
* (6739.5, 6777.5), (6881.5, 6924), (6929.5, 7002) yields 9.4 Ang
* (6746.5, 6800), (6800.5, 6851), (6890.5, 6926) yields 2.1 Ang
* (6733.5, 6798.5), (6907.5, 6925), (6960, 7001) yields 4.0 Ang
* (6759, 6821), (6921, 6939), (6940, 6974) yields 2.3 Ang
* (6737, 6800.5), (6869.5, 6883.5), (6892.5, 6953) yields 2.0 Ang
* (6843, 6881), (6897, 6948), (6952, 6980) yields 3.7 Ang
